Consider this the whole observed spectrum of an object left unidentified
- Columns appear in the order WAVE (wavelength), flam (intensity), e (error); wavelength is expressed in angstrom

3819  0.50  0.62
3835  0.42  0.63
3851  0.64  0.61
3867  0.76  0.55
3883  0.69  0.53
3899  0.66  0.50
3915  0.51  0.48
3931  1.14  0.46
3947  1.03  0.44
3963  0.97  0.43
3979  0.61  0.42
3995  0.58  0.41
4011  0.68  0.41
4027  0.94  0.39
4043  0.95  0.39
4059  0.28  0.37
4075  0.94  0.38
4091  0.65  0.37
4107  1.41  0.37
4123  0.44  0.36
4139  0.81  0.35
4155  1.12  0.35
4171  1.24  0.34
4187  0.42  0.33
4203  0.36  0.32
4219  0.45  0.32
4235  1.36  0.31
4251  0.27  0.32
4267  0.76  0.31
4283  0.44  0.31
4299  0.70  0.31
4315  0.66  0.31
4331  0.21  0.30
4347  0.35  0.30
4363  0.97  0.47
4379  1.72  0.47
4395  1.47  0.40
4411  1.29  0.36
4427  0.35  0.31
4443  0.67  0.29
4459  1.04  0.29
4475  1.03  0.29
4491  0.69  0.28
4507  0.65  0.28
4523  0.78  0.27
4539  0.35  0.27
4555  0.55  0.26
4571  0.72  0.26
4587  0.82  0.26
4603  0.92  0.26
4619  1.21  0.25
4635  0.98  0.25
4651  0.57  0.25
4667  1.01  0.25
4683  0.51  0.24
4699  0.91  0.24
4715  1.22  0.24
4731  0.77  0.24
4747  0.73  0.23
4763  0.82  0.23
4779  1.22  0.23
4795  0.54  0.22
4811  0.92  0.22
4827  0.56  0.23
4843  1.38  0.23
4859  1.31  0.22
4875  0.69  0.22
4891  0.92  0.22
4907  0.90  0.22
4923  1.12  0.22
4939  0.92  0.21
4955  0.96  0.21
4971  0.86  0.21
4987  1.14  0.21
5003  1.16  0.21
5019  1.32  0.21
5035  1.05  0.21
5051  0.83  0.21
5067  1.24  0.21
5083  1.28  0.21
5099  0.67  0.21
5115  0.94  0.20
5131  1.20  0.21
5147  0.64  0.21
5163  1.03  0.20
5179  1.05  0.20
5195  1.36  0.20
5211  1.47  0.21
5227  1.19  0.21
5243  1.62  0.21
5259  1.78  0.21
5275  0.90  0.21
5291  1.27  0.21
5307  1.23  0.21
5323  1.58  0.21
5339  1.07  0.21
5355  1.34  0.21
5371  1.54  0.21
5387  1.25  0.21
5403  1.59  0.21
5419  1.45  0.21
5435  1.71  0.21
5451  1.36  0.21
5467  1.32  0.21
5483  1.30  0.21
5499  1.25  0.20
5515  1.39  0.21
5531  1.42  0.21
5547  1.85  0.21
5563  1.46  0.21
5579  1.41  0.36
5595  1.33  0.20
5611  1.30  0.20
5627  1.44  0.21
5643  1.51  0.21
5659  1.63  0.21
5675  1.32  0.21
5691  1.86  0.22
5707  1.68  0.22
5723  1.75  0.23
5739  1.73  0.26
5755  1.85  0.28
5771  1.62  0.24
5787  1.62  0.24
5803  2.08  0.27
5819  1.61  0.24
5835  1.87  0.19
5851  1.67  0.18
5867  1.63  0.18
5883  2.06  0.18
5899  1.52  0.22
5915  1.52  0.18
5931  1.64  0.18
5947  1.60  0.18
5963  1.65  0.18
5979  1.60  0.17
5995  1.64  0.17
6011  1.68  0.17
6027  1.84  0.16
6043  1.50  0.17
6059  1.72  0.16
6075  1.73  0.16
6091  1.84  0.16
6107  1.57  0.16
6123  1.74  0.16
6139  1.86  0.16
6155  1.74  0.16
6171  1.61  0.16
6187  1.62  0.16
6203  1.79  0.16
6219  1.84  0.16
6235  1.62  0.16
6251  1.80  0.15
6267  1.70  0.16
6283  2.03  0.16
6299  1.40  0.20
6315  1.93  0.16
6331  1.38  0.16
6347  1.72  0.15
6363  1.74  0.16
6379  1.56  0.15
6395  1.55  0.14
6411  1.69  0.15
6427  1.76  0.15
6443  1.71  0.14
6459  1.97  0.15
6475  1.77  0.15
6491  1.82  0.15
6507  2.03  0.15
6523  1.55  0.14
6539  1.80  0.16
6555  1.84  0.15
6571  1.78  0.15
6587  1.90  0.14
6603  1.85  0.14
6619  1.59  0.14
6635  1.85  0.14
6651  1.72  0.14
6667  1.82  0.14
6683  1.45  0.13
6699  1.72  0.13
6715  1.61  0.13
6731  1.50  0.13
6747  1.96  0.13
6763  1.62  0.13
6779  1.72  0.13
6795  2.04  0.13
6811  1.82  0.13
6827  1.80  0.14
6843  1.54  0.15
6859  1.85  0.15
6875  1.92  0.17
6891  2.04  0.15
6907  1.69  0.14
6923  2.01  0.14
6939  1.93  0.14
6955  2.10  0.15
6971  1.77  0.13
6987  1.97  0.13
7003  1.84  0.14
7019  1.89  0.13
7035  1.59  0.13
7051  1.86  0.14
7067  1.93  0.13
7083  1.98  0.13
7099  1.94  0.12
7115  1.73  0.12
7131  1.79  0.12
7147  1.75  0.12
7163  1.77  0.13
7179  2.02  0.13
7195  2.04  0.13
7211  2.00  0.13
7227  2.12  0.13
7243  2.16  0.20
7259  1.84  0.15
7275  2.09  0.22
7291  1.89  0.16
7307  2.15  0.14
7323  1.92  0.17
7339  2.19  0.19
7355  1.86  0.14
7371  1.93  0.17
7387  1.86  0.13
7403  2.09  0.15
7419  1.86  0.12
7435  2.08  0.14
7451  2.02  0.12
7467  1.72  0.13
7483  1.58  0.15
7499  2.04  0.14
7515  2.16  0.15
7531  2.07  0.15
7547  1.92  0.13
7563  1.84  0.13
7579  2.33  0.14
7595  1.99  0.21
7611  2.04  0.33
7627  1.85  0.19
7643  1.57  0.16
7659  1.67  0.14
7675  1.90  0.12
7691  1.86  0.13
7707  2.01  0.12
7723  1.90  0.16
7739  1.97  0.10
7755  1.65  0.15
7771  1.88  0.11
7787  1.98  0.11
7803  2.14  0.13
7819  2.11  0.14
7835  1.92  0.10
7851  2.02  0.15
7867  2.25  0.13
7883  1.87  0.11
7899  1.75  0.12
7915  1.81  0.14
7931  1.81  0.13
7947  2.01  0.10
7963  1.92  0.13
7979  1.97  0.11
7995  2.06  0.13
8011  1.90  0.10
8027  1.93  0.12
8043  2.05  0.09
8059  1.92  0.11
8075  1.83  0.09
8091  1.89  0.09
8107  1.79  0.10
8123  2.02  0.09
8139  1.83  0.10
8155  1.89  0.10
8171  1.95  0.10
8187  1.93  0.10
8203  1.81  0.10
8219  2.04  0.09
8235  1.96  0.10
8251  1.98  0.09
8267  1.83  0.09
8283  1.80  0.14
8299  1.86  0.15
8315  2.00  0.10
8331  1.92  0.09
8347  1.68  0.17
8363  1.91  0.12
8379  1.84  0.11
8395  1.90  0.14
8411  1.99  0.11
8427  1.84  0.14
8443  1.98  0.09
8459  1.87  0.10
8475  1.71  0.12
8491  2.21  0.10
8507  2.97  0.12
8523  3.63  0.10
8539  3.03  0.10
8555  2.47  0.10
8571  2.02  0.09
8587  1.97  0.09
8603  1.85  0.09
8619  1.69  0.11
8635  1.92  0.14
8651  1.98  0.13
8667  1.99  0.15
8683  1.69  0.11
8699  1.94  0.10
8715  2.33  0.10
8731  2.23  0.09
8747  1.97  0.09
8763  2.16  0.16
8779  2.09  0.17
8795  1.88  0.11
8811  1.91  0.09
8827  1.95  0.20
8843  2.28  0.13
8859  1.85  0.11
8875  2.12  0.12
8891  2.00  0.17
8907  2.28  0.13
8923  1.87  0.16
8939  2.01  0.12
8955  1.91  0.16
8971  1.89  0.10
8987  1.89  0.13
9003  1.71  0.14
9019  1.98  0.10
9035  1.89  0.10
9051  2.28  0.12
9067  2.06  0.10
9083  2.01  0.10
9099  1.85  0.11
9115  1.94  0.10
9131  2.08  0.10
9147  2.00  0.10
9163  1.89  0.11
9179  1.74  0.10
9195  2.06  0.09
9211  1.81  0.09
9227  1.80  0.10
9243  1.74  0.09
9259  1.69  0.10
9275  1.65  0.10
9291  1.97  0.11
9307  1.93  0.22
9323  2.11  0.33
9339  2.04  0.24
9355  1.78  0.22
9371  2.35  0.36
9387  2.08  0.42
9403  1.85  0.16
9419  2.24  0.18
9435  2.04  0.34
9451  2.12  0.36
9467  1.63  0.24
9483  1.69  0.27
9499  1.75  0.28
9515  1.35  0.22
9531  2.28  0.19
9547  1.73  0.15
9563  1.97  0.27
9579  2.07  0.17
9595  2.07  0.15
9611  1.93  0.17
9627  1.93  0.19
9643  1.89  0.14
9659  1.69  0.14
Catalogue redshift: 0.30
